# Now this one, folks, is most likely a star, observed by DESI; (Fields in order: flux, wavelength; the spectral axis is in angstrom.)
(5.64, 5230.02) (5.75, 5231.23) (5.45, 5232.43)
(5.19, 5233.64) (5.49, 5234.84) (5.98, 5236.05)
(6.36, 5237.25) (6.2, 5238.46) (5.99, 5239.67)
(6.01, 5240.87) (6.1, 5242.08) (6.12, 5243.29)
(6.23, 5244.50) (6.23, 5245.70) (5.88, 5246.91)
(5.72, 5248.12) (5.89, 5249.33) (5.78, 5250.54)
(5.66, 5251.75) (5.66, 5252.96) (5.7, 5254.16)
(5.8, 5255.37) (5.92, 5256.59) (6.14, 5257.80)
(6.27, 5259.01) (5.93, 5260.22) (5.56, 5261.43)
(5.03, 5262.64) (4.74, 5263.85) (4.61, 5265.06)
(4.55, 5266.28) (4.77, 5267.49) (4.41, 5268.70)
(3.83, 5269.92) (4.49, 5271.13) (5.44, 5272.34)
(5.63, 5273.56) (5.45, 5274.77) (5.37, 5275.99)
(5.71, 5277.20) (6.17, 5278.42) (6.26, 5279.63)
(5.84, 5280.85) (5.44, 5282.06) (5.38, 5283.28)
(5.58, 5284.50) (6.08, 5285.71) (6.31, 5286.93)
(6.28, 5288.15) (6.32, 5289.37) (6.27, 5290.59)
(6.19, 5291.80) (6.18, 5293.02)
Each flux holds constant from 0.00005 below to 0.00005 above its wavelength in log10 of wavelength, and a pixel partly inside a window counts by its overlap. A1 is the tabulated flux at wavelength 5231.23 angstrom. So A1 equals 5.75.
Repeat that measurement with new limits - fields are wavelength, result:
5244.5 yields 6.23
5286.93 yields 6.31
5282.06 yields 5.44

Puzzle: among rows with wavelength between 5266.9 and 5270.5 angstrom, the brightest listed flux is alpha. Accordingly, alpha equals 4.77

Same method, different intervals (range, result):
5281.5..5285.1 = 5.58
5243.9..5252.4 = 6.23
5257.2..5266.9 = 6.27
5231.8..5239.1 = 6.36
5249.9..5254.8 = 5.78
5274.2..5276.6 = 5.45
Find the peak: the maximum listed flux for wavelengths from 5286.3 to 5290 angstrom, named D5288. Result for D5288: 6.32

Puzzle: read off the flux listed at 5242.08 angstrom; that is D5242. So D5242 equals 6.1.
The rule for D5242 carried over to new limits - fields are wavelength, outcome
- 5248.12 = 5.72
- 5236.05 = 5.98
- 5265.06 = 4.61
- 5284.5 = 5.58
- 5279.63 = 6.26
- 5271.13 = 4.49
